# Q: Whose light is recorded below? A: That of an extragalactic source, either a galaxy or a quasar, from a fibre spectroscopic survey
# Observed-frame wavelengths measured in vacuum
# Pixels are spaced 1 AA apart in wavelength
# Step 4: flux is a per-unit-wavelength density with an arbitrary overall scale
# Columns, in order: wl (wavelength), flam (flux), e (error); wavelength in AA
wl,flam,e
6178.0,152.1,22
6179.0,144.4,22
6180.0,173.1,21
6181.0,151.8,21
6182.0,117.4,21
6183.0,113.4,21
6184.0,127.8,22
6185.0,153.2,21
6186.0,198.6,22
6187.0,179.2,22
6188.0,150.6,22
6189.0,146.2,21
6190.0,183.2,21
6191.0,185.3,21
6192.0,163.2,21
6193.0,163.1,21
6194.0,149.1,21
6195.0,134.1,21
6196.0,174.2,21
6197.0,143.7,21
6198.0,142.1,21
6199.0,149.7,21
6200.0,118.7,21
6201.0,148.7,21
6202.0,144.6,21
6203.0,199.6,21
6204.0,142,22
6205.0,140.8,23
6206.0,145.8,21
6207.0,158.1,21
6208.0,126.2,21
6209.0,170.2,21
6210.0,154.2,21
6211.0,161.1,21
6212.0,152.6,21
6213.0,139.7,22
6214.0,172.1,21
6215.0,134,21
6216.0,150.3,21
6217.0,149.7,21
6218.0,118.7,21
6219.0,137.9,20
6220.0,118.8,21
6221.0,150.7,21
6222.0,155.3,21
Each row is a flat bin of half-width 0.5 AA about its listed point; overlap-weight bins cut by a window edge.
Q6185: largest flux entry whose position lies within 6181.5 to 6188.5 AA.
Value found 198.6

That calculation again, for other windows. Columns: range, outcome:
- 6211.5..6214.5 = 172.1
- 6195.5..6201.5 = 174.2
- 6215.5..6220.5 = 150.3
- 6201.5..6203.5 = 199.6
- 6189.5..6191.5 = 185.3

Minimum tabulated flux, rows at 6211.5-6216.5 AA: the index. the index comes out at 134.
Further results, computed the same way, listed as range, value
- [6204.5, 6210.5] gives 126.2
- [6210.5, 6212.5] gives 152.6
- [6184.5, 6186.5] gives 153.2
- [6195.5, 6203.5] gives 118.7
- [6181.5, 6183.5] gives 113.4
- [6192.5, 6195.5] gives 134.1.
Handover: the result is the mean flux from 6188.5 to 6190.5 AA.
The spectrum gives 165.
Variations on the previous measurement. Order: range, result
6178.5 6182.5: 147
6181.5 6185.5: 128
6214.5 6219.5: 138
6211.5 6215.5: 150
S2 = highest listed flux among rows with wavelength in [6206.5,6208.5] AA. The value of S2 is 158.1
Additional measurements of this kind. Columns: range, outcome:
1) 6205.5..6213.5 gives 170.2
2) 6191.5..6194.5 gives 163.2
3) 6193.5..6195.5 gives 149.1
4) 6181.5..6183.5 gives 117.4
